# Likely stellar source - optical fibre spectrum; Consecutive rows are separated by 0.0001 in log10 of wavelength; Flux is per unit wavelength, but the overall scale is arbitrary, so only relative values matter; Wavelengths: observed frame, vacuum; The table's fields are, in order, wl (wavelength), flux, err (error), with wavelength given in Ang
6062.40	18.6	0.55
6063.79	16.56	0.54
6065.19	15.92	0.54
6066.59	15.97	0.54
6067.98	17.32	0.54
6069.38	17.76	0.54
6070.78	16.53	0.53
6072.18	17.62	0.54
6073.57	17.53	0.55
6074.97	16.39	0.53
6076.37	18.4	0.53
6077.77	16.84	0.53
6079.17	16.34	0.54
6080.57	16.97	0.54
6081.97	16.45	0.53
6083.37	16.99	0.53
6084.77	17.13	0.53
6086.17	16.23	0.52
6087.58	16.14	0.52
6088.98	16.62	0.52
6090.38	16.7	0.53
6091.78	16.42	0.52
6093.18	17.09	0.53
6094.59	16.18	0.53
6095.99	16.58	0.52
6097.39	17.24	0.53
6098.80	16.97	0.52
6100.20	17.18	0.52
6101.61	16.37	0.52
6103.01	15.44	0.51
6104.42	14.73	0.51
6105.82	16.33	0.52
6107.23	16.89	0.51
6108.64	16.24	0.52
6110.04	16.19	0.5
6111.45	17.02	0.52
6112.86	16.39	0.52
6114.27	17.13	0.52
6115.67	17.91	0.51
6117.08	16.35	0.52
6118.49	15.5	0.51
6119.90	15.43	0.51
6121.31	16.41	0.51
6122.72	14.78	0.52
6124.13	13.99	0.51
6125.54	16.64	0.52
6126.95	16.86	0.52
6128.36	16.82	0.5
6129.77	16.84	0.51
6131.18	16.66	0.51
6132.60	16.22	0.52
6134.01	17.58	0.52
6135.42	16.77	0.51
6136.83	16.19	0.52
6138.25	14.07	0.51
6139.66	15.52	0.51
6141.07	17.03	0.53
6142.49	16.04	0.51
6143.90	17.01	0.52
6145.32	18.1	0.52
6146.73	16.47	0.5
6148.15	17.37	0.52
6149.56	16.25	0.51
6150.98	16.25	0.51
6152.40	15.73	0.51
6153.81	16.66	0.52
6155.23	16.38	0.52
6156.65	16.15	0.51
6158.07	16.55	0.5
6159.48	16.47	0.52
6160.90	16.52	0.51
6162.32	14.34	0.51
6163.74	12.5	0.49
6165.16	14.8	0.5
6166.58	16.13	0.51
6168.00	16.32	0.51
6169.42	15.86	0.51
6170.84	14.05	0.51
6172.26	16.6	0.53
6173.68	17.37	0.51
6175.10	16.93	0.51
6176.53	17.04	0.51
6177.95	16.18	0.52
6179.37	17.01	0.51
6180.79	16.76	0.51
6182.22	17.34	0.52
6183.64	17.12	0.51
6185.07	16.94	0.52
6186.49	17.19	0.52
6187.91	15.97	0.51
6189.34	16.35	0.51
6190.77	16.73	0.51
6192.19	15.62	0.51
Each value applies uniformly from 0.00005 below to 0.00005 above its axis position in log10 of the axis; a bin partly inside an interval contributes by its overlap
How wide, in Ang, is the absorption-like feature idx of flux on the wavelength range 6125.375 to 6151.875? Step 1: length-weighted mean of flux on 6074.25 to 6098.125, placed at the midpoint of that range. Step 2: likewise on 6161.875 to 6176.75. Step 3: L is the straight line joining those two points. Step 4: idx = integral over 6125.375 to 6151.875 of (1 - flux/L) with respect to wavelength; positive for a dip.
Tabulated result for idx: -0.88 Ang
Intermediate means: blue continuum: 16.7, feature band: 16.6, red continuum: 15.6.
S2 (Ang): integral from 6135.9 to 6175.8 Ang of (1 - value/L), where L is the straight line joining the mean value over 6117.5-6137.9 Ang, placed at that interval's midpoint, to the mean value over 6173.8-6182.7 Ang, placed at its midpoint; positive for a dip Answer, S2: 1.2 Ang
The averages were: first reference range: 16.2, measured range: 16.1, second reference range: 16.9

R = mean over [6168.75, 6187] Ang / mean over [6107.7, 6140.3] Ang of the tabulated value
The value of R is 1.02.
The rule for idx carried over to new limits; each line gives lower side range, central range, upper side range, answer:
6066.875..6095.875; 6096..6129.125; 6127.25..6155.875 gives 0.7 Ang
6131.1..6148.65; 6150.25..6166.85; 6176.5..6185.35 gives 1.0 Ang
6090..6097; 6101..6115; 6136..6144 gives 0.1 Ang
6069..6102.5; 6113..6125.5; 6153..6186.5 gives 0.4 Ang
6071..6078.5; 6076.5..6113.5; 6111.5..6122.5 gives 0.7 Ang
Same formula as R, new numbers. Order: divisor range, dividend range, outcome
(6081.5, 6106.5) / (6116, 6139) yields 0.98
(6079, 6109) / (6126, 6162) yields 1.00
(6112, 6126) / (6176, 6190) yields 1.05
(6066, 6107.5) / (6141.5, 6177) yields 0.97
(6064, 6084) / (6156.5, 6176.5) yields 0.93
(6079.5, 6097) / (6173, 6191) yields 1.01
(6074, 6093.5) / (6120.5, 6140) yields 0.96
